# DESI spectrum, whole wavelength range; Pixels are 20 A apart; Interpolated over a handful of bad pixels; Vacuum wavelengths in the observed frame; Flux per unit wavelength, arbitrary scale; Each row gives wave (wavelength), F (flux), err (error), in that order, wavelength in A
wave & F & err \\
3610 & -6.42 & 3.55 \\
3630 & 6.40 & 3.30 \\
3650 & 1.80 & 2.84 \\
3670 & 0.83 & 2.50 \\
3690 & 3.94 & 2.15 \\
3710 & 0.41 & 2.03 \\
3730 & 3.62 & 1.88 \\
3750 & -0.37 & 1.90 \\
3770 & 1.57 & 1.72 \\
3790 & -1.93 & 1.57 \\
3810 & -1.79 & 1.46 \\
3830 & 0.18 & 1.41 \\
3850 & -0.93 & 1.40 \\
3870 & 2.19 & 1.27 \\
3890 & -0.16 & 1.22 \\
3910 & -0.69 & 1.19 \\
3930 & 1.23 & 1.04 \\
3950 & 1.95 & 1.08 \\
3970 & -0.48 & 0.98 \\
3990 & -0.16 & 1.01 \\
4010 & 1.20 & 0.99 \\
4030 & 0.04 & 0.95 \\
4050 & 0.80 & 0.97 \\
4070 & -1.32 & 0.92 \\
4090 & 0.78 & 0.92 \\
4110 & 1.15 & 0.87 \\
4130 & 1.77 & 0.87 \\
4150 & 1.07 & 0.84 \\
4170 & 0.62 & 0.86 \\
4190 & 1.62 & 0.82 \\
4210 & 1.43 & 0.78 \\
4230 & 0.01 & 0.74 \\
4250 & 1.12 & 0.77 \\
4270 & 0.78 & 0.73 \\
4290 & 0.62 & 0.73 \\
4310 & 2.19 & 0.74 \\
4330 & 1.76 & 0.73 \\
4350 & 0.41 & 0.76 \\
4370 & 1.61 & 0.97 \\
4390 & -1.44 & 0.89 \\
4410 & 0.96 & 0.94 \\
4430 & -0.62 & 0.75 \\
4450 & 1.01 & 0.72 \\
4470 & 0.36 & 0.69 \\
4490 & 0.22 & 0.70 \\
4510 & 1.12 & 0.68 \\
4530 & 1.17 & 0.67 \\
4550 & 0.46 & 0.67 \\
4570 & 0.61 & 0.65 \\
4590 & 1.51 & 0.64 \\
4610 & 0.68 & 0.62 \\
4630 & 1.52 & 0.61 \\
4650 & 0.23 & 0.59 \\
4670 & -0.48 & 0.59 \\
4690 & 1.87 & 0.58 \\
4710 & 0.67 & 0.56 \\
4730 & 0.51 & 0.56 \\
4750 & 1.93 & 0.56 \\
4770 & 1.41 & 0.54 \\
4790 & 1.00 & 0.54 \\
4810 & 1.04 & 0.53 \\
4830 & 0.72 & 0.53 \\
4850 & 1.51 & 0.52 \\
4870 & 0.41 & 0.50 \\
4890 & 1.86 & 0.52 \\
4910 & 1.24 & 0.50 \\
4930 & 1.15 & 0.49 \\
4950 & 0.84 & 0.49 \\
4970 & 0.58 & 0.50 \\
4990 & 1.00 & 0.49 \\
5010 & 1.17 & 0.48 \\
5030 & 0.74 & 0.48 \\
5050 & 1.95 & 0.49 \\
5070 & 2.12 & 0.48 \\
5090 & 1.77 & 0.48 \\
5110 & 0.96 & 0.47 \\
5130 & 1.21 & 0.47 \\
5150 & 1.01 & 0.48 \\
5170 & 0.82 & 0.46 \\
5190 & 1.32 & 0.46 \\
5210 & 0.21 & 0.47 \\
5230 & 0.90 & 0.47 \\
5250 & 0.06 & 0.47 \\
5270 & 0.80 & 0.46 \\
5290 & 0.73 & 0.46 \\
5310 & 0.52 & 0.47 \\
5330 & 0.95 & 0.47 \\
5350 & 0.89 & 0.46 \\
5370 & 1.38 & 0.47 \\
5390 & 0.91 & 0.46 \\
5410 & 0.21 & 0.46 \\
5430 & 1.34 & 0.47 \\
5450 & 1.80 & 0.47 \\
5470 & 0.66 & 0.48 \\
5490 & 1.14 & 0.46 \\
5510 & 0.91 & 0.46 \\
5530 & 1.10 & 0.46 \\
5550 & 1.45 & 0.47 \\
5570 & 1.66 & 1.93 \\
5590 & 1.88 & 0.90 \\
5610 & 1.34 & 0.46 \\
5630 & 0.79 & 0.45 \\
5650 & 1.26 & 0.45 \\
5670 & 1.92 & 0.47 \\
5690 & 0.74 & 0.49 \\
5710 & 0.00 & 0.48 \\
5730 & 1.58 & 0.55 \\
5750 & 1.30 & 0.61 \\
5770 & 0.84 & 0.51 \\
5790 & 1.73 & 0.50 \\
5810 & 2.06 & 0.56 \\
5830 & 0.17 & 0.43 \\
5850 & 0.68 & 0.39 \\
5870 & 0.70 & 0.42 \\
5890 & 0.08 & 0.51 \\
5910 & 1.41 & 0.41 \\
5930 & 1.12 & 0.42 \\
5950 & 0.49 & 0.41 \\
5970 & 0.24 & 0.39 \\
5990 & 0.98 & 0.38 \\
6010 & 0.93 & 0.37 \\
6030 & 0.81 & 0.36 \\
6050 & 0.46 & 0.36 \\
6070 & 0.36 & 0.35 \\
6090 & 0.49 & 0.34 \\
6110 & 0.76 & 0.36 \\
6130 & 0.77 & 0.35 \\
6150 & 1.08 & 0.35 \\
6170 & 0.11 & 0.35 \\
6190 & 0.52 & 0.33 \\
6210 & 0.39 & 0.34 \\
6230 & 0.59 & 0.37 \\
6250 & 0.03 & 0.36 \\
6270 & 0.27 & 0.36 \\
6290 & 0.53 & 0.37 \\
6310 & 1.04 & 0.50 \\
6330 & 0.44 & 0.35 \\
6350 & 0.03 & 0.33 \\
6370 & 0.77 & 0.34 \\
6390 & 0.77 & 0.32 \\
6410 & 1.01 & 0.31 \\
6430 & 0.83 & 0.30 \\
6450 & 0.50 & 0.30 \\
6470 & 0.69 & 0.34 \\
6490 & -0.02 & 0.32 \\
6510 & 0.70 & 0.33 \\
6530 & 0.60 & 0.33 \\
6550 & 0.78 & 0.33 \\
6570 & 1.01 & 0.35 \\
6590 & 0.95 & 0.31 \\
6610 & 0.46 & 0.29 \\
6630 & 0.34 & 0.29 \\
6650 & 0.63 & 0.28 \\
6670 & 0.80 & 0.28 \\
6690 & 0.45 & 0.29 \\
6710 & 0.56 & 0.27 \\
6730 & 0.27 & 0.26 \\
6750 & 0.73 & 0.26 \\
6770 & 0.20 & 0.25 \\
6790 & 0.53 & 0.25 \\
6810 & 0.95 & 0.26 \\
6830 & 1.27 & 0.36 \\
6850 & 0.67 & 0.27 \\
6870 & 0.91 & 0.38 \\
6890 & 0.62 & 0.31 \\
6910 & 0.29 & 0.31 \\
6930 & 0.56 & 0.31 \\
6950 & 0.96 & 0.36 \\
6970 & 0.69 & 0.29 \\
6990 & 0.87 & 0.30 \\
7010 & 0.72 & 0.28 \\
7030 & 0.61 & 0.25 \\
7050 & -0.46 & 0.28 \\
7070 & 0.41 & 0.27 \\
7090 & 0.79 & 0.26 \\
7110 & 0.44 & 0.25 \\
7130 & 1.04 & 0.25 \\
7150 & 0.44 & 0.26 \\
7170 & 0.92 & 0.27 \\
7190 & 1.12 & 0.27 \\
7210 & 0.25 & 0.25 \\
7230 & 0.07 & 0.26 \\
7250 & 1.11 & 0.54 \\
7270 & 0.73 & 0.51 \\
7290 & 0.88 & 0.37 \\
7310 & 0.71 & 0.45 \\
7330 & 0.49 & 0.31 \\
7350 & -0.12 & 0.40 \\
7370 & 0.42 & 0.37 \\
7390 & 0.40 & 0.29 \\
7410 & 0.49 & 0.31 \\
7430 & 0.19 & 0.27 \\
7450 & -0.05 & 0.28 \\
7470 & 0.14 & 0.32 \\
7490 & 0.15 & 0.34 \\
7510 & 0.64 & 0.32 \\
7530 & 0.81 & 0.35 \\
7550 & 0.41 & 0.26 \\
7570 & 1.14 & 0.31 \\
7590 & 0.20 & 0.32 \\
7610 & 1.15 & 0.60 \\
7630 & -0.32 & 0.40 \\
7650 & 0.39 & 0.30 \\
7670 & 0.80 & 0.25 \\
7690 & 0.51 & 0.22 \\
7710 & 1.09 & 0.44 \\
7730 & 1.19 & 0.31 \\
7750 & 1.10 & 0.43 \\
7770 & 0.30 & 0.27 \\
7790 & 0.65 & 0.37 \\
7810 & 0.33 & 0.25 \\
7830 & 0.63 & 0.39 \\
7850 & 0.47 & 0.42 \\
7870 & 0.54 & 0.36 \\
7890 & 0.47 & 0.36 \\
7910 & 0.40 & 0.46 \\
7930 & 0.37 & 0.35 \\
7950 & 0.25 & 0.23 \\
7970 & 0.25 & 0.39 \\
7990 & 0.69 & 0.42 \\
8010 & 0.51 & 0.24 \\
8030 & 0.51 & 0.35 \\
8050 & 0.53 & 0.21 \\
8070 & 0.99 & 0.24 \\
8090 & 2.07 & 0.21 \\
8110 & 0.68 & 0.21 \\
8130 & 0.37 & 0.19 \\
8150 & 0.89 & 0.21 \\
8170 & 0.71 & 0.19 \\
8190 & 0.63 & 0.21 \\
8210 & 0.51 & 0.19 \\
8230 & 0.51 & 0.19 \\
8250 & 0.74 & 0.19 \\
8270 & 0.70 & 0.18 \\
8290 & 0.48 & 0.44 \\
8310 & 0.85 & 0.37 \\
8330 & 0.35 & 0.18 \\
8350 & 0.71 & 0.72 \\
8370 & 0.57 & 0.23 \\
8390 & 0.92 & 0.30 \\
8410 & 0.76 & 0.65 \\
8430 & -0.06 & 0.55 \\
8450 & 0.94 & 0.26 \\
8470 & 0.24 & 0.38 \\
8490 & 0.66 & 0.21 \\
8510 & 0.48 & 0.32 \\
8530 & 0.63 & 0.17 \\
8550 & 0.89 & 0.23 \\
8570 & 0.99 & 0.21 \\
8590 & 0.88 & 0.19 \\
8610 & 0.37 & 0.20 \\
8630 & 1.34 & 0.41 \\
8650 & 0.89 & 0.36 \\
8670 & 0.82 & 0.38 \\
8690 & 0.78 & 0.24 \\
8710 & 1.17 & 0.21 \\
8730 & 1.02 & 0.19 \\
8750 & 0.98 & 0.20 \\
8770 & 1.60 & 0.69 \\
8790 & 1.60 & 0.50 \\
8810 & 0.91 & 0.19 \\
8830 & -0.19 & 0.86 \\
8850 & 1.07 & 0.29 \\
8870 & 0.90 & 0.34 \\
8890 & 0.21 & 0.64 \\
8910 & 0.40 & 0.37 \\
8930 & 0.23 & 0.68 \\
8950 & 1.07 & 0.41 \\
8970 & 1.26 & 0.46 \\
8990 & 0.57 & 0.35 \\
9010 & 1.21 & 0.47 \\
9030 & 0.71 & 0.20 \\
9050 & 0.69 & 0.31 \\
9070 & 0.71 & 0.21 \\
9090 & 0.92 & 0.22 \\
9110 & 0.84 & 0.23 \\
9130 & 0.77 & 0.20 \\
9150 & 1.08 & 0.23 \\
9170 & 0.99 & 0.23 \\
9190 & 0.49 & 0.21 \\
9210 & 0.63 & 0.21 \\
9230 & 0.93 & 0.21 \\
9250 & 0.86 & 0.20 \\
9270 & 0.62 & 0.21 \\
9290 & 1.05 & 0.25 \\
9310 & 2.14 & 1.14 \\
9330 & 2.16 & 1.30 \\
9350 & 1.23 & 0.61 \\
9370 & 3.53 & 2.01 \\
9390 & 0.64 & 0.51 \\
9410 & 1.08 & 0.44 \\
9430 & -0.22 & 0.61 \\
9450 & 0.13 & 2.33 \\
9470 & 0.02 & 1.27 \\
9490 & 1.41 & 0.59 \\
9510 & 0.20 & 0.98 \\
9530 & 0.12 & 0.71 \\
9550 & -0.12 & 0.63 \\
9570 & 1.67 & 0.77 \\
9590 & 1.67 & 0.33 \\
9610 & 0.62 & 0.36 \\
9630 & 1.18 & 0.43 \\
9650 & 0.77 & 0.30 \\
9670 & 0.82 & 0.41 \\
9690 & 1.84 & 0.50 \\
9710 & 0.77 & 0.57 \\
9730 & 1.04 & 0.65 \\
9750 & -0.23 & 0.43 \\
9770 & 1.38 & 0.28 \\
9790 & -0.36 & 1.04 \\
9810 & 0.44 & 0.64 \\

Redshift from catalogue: 1.168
